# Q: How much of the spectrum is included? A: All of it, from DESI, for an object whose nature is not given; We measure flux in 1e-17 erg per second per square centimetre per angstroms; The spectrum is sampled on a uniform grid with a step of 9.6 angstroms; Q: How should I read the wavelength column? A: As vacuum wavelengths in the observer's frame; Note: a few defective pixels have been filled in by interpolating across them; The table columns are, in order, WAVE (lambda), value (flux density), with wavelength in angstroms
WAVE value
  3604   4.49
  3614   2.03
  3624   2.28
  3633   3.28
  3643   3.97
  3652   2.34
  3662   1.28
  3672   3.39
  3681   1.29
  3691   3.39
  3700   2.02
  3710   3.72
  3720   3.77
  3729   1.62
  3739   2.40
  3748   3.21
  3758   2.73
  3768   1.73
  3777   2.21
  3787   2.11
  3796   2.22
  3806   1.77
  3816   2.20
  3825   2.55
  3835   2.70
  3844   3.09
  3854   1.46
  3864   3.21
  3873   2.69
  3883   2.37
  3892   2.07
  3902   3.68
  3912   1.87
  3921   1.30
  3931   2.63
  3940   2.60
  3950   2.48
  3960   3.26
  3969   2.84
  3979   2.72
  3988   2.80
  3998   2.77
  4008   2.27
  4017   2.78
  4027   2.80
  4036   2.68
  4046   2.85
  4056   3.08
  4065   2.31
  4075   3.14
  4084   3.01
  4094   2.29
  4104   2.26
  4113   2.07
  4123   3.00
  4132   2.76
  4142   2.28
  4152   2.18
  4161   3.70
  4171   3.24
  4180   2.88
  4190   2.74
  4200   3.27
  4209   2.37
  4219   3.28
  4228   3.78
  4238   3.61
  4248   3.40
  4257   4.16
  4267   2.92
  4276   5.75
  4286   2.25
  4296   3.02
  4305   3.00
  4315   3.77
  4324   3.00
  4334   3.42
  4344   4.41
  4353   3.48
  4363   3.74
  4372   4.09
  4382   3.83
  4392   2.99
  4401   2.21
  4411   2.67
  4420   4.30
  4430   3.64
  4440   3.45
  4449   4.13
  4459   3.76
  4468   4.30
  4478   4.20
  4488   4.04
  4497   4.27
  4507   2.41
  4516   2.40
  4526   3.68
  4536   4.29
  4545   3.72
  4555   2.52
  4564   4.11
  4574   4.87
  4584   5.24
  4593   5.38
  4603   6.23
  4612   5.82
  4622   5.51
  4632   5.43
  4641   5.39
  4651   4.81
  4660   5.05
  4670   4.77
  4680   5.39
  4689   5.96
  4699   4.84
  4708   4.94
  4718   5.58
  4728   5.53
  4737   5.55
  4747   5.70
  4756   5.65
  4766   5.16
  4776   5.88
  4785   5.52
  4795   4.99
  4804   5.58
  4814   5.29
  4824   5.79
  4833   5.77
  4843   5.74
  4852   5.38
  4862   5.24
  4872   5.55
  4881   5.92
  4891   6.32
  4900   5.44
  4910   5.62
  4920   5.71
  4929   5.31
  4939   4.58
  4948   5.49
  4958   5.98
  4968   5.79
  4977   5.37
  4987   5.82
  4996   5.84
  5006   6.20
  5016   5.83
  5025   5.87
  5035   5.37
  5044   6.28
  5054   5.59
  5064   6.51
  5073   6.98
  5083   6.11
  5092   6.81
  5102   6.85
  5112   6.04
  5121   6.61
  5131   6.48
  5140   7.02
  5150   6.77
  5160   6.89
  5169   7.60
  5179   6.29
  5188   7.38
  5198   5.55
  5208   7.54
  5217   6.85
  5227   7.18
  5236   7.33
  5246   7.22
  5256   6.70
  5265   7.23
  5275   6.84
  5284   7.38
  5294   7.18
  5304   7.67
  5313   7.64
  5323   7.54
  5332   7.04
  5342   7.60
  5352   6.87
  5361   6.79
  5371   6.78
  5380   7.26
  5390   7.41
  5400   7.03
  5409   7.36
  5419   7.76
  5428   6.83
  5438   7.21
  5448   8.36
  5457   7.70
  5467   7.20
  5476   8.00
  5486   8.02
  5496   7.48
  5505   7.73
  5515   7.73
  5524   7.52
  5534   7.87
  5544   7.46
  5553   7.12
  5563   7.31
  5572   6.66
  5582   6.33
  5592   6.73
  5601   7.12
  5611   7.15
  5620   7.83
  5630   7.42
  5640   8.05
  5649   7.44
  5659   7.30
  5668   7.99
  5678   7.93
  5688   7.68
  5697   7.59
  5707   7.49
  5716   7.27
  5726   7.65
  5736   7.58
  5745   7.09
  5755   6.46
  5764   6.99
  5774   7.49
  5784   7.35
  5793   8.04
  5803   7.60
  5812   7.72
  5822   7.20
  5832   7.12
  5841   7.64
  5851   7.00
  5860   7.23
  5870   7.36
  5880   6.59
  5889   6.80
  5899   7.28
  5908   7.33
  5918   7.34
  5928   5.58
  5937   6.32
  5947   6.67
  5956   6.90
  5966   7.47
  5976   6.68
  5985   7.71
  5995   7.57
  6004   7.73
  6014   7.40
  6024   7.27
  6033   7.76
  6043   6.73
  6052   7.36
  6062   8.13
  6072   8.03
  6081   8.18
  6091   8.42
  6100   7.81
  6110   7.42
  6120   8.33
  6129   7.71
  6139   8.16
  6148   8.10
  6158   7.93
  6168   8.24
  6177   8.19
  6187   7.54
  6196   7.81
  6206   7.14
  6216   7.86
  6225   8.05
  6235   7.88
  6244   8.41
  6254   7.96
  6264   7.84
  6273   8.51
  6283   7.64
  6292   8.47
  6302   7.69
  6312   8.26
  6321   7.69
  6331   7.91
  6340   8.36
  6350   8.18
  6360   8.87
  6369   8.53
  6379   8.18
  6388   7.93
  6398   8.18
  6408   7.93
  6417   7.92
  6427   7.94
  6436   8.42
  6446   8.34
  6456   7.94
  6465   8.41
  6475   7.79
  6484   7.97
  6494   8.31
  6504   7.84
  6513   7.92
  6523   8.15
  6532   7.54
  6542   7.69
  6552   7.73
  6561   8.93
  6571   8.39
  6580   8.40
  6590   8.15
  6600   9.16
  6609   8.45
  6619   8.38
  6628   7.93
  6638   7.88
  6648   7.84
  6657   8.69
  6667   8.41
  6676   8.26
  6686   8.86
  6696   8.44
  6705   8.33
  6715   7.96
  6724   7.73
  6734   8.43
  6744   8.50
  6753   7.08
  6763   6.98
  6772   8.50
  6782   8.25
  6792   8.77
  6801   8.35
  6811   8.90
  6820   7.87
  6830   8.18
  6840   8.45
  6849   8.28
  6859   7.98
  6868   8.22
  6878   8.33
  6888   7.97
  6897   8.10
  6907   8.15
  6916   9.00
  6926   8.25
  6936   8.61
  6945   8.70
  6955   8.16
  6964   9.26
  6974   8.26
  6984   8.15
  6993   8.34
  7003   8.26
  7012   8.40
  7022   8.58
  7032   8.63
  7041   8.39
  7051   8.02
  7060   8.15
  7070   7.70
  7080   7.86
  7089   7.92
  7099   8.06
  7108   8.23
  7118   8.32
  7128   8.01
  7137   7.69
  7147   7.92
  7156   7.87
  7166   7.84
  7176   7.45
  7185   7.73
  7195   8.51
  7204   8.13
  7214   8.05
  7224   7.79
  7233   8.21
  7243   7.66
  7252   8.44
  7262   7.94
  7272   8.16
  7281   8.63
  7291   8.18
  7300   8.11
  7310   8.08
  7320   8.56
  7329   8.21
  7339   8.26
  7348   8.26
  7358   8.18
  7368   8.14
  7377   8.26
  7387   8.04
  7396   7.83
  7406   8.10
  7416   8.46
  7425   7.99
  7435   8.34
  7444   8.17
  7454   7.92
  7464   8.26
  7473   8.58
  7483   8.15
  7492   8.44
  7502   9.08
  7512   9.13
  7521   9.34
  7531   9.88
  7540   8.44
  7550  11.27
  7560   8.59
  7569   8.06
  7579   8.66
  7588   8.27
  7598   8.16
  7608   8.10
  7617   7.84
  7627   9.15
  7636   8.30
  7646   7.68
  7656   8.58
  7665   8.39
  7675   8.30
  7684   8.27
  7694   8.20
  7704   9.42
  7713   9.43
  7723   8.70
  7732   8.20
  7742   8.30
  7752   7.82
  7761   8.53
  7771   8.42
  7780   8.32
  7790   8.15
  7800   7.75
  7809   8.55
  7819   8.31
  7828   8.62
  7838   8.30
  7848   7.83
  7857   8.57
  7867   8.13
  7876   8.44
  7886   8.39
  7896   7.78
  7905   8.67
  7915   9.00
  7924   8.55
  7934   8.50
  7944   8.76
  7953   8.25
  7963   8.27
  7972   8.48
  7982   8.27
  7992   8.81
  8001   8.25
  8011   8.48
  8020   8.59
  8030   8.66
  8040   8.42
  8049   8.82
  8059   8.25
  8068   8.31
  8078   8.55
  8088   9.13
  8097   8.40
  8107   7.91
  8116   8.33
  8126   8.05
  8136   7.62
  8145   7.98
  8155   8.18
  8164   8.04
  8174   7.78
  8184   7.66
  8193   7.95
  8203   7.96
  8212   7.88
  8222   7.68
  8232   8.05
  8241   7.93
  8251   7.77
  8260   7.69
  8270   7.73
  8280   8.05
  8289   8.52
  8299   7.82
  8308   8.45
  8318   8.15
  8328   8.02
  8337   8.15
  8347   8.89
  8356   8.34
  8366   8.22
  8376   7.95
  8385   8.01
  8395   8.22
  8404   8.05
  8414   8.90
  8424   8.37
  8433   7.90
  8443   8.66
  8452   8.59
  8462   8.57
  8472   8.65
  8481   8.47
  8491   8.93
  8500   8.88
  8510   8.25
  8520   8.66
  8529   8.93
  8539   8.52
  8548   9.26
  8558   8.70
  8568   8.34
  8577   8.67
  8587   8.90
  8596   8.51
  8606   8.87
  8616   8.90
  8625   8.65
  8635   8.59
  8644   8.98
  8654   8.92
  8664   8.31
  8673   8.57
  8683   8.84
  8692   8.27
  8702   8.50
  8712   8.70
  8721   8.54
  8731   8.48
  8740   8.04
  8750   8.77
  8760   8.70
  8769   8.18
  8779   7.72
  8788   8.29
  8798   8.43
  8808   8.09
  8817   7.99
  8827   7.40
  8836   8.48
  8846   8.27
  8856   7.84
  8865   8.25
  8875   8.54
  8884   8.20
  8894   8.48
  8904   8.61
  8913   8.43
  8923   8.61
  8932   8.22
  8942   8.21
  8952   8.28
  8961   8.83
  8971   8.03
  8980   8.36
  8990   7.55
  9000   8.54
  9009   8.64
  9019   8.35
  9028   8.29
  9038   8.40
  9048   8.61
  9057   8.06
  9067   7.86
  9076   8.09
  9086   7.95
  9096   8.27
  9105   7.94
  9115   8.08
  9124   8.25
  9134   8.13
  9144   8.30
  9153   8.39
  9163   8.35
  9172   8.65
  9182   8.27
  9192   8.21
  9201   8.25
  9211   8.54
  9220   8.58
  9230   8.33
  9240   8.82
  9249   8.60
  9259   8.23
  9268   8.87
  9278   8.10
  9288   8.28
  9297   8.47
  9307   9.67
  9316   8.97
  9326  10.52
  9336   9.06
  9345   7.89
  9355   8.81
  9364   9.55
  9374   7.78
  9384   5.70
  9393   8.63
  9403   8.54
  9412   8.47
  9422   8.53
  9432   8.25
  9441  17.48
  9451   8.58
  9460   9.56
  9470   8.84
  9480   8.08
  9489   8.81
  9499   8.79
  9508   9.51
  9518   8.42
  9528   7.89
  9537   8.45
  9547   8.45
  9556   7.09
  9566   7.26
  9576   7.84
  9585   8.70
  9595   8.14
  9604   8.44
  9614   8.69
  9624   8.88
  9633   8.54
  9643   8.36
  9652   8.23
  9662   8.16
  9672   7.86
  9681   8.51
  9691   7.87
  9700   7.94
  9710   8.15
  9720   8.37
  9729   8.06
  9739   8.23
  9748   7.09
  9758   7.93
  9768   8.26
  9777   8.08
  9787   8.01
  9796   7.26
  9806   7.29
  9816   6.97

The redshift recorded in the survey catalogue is 0.147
